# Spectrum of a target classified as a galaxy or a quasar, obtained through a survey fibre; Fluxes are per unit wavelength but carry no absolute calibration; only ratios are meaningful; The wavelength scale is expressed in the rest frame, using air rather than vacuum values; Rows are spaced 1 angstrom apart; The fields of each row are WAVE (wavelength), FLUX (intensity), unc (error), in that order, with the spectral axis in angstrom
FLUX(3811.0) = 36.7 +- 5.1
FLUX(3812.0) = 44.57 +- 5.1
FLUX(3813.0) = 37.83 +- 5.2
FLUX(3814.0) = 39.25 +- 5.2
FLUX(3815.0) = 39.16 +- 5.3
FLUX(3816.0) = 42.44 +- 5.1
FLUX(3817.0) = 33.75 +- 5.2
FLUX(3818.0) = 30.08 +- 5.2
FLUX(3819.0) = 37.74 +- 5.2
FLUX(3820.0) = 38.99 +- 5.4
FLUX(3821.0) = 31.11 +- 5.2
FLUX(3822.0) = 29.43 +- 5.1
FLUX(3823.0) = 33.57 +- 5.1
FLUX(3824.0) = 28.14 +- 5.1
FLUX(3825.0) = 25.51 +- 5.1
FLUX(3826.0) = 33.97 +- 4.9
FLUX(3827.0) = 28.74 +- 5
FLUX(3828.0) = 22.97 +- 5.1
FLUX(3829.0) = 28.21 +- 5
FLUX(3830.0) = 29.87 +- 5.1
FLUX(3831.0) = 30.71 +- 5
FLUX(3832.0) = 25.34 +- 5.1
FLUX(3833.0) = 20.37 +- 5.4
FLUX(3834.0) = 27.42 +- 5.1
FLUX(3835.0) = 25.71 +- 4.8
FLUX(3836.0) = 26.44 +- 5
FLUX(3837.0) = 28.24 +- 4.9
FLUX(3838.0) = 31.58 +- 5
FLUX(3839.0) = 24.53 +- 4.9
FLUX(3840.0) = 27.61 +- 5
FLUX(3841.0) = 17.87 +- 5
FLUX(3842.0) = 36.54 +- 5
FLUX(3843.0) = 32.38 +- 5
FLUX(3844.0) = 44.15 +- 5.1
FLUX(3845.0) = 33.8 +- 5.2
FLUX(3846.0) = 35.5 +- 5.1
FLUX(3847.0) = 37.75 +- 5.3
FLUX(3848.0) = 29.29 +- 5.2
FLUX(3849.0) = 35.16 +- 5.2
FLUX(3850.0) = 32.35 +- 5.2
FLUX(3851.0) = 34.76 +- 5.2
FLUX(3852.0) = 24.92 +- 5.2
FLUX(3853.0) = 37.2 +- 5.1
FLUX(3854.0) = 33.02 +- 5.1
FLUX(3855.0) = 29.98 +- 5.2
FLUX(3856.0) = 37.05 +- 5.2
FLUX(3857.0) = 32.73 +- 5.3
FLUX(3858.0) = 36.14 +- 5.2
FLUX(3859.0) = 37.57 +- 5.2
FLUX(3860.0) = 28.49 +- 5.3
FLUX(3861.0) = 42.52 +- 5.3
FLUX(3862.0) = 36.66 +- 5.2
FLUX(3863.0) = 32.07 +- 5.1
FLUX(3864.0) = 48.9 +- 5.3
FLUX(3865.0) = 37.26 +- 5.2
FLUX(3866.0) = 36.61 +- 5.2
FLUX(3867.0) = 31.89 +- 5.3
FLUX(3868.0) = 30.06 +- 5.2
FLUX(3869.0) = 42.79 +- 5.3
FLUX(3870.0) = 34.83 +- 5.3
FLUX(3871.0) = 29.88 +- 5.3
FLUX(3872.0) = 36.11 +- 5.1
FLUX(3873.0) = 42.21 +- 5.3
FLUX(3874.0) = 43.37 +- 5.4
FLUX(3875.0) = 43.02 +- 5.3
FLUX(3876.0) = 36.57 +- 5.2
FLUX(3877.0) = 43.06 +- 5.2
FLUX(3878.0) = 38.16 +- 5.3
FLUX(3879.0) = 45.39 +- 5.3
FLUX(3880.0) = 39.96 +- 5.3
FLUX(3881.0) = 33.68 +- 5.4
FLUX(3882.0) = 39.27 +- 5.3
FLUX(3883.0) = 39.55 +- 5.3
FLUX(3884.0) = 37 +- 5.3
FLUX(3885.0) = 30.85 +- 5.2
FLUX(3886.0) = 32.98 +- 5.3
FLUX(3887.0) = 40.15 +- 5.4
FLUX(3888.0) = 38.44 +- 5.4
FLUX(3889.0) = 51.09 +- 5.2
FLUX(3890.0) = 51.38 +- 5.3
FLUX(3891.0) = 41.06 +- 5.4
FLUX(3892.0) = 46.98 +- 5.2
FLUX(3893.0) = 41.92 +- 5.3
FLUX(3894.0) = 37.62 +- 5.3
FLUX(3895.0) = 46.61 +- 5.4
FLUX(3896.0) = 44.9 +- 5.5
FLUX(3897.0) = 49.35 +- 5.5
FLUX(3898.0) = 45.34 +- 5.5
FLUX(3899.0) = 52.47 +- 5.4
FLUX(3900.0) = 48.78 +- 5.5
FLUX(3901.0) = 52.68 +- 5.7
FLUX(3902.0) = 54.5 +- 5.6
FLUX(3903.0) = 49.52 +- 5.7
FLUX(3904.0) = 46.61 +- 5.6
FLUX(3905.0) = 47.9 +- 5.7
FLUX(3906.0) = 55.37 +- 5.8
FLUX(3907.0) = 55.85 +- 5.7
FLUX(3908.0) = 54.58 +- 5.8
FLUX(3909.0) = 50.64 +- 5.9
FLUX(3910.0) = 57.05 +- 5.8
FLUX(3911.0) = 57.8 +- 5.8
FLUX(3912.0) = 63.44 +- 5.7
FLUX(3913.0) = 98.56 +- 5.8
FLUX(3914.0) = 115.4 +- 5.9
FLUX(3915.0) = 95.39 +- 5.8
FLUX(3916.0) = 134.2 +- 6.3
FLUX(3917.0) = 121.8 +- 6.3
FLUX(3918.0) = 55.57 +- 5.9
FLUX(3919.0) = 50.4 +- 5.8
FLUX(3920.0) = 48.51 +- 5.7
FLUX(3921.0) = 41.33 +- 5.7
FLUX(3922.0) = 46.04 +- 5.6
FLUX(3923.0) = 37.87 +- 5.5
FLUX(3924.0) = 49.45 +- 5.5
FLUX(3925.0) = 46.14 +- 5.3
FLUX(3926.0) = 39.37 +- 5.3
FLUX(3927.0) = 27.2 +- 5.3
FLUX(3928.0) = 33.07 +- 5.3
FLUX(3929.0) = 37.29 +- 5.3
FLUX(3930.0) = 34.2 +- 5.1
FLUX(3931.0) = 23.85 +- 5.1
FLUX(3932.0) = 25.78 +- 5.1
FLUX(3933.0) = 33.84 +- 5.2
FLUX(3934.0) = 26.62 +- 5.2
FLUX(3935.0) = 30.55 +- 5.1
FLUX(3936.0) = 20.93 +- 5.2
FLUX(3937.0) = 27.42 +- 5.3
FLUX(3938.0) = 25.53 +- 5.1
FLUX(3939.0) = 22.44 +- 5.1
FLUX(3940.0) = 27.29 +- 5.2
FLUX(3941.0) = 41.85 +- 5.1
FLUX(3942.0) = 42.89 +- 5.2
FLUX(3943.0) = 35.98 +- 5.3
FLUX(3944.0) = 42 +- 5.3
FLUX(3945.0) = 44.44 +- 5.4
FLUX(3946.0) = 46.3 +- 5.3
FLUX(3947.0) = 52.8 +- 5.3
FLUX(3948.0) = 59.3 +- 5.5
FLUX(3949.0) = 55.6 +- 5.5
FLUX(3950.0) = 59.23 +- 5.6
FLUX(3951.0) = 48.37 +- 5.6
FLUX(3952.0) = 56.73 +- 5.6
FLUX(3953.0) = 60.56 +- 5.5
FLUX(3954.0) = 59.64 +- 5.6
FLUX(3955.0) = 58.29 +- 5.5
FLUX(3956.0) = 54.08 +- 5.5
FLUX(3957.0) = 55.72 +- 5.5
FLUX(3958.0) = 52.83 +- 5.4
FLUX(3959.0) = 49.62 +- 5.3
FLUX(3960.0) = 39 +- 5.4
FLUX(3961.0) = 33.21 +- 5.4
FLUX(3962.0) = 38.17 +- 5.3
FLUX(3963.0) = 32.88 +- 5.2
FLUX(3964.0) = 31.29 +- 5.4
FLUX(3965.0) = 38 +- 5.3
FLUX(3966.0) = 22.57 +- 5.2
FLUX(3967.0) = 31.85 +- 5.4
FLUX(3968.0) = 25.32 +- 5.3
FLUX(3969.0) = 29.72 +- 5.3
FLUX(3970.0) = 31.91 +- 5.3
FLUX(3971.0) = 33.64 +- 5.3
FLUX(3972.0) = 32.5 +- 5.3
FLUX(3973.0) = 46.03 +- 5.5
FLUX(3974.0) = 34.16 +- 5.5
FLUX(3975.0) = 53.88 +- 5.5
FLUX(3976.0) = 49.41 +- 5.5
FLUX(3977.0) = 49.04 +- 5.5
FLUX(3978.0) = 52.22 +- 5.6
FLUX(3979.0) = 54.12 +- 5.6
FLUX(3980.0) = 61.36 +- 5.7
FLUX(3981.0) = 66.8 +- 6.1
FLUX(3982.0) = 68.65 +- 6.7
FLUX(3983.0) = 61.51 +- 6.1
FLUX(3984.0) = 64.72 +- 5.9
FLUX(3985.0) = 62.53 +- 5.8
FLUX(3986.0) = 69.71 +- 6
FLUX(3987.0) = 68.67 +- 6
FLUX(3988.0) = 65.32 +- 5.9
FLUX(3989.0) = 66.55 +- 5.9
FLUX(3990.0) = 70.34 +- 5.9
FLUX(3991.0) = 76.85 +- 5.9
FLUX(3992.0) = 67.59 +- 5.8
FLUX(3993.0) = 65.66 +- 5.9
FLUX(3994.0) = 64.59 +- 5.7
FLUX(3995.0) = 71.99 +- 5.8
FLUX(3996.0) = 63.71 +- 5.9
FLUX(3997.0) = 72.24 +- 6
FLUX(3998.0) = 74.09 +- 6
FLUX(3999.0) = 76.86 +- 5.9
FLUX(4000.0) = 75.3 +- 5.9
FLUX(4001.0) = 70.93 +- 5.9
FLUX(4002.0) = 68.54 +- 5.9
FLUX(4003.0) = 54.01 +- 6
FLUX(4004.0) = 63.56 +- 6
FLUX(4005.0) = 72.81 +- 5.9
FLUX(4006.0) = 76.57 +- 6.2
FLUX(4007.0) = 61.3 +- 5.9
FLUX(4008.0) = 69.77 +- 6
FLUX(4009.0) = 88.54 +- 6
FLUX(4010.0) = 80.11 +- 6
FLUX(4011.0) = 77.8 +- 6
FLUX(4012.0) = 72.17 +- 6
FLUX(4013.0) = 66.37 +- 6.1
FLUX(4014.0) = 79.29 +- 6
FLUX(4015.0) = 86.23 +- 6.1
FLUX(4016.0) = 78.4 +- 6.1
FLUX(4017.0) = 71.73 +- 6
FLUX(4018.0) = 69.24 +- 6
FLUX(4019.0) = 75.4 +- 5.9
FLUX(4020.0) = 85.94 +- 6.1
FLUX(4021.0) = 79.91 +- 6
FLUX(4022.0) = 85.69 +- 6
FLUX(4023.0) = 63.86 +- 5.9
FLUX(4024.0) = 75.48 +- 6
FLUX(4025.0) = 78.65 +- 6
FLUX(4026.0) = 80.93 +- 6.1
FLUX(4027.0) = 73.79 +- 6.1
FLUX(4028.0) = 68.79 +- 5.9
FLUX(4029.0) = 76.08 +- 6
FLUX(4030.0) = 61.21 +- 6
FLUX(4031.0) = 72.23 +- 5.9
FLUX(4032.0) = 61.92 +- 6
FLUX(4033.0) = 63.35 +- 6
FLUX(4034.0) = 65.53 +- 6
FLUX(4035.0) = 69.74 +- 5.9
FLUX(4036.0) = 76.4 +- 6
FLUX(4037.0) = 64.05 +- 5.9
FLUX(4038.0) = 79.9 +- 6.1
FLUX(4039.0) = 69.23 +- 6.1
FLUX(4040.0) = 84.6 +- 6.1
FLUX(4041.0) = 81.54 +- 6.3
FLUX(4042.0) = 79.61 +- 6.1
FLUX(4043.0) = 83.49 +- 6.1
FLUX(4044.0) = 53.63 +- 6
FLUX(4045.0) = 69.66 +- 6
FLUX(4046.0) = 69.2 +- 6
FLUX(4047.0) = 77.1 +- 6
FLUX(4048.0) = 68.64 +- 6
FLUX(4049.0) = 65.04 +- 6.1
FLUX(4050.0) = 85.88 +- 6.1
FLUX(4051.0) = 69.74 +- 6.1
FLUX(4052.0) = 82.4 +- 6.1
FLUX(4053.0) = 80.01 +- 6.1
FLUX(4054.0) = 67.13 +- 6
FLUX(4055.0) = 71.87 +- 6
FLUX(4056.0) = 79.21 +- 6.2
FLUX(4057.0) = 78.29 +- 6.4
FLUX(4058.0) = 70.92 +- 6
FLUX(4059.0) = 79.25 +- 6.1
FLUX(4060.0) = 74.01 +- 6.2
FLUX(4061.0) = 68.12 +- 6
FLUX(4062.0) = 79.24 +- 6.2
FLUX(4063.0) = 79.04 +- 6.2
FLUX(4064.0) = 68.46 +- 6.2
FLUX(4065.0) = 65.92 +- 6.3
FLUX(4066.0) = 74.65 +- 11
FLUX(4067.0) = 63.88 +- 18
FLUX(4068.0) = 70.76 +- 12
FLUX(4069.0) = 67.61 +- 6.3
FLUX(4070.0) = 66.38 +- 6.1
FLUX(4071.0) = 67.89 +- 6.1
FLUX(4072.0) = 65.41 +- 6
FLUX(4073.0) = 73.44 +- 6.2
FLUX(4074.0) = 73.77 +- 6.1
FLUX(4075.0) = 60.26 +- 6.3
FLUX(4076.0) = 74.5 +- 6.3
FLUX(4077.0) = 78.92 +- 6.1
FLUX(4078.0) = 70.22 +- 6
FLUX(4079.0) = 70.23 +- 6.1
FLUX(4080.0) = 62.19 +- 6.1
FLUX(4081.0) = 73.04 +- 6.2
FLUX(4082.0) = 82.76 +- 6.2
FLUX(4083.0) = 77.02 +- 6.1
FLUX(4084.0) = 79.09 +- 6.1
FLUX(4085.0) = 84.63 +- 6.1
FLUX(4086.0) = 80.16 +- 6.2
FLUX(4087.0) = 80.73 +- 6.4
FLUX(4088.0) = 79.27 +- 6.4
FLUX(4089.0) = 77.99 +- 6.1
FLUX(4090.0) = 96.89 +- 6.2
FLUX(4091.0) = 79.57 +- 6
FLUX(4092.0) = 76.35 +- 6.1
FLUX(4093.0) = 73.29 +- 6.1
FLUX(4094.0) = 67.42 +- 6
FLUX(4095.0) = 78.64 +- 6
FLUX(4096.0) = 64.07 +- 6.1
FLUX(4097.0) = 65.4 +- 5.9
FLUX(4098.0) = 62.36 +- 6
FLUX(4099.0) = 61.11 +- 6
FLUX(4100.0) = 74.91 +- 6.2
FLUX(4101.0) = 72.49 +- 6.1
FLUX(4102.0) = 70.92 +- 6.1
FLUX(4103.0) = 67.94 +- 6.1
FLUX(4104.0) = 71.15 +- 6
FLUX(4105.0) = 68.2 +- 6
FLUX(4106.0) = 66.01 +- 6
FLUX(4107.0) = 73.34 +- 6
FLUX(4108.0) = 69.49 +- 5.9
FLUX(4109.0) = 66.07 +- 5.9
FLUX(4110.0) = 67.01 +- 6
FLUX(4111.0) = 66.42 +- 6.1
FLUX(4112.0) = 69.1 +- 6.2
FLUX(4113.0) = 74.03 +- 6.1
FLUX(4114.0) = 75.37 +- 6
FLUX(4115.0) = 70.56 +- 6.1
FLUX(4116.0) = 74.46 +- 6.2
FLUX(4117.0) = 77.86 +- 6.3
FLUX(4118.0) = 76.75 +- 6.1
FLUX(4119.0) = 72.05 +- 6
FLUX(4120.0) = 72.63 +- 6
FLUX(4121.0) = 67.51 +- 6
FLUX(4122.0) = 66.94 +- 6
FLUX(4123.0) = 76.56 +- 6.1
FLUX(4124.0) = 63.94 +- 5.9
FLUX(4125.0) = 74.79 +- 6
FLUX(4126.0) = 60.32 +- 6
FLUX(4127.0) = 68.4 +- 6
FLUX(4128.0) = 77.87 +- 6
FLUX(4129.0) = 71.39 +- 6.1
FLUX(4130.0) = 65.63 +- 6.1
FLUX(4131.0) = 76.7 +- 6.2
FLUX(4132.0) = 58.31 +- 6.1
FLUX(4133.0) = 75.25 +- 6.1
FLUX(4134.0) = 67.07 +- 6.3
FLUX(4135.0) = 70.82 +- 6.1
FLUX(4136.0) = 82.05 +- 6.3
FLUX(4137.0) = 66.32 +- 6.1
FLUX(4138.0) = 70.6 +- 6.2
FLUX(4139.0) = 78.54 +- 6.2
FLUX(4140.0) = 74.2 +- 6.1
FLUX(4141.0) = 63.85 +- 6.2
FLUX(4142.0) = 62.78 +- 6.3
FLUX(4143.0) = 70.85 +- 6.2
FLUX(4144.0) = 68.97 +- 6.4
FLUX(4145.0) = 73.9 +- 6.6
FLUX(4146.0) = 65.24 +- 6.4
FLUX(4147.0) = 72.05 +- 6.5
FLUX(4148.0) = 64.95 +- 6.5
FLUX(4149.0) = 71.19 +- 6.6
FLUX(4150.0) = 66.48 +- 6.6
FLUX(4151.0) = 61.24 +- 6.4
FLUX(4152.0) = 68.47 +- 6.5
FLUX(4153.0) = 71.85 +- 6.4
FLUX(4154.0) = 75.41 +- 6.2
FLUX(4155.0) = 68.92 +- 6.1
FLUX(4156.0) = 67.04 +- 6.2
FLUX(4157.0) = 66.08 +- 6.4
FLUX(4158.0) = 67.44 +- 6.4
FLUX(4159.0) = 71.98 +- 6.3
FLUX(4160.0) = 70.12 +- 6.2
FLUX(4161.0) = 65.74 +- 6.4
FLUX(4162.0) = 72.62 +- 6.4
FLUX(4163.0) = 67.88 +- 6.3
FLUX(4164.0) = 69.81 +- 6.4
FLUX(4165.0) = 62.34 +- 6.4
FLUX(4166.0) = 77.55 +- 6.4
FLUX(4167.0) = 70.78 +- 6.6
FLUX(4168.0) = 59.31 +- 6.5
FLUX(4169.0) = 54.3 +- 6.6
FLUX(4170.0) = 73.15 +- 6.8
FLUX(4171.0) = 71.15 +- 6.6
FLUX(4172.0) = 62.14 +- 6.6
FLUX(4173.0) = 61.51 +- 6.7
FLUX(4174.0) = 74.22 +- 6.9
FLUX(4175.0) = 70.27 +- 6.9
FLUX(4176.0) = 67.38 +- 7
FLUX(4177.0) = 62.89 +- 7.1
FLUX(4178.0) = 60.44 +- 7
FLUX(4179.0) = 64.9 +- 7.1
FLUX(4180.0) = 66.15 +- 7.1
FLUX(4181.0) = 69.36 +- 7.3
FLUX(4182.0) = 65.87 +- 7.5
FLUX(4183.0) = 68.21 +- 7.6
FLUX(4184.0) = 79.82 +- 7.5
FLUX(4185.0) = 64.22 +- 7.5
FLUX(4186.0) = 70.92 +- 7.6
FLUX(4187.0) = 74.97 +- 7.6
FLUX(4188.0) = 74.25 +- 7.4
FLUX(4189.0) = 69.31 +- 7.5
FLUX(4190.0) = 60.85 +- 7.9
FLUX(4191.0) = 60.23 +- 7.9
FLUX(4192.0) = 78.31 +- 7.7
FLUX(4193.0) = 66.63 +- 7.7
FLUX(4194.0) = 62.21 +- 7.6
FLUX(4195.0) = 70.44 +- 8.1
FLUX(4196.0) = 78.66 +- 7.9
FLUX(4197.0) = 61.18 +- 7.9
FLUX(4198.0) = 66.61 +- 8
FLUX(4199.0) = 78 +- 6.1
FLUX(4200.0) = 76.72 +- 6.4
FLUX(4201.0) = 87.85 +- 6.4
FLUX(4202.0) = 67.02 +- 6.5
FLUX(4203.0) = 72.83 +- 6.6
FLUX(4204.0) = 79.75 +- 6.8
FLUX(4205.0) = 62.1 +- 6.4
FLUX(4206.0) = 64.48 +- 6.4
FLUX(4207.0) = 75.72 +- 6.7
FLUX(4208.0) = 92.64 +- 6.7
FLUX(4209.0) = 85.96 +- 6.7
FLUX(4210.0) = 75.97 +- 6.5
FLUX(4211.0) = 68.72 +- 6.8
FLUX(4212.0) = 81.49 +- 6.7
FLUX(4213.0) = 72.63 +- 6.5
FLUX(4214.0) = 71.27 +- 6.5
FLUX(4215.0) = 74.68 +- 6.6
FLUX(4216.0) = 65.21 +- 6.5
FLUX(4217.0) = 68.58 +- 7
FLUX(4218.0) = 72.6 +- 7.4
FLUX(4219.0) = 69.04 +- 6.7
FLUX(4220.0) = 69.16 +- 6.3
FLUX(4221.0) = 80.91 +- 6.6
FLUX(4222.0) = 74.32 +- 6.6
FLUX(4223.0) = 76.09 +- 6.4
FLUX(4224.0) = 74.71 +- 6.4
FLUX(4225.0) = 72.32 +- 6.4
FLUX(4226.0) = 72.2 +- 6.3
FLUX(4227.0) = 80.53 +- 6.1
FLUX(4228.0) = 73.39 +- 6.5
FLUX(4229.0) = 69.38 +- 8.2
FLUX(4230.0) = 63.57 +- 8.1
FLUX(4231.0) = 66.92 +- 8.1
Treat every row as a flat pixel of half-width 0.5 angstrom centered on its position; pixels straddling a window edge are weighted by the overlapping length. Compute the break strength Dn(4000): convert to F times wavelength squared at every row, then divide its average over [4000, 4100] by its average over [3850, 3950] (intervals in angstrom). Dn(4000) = 1.8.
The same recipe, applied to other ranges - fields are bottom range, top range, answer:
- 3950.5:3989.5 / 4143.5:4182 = 1.52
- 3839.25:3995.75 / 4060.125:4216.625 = 1.72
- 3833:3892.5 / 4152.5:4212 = 2.30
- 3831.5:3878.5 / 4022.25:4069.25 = 2.36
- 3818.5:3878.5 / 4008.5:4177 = 2.45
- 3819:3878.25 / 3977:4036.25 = 2.30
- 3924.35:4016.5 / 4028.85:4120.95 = 1.45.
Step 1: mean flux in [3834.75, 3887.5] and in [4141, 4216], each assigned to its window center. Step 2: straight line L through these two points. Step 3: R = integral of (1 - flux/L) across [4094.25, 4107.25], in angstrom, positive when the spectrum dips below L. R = -1.6 angstrom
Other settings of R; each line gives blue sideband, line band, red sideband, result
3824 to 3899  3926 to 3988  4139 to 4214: 3.4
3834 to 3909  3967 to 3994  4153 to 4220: -2.6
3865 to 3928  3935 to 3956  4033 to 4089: 4.6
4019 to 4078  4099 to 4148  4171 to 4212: 0.8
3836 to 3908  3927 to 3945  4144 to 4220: 5.5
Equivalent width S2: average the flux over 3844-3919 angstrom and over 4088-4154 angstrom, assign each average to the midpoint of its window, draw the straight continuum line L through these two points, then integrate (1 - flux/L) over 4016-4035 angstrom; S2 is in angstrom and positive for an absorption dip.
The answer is -3.69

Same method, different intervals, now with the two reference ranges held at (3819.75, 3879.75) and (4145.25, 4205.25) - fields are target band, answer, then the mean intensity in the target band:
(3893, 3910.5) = -4.8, 49.8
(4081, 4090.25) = -3.5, 81.2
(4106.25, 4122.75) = -2.4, 71.2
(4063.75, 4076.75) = -2.6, 68.9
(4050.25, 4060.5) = -3.6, 75.5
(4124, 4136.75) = -1.3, 70.4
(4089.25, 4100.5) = -2.4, 72.8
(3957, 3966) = 1.2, 39.3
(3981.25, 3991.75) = -4.2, 67.5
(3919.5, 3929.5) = 0.2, 40.6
